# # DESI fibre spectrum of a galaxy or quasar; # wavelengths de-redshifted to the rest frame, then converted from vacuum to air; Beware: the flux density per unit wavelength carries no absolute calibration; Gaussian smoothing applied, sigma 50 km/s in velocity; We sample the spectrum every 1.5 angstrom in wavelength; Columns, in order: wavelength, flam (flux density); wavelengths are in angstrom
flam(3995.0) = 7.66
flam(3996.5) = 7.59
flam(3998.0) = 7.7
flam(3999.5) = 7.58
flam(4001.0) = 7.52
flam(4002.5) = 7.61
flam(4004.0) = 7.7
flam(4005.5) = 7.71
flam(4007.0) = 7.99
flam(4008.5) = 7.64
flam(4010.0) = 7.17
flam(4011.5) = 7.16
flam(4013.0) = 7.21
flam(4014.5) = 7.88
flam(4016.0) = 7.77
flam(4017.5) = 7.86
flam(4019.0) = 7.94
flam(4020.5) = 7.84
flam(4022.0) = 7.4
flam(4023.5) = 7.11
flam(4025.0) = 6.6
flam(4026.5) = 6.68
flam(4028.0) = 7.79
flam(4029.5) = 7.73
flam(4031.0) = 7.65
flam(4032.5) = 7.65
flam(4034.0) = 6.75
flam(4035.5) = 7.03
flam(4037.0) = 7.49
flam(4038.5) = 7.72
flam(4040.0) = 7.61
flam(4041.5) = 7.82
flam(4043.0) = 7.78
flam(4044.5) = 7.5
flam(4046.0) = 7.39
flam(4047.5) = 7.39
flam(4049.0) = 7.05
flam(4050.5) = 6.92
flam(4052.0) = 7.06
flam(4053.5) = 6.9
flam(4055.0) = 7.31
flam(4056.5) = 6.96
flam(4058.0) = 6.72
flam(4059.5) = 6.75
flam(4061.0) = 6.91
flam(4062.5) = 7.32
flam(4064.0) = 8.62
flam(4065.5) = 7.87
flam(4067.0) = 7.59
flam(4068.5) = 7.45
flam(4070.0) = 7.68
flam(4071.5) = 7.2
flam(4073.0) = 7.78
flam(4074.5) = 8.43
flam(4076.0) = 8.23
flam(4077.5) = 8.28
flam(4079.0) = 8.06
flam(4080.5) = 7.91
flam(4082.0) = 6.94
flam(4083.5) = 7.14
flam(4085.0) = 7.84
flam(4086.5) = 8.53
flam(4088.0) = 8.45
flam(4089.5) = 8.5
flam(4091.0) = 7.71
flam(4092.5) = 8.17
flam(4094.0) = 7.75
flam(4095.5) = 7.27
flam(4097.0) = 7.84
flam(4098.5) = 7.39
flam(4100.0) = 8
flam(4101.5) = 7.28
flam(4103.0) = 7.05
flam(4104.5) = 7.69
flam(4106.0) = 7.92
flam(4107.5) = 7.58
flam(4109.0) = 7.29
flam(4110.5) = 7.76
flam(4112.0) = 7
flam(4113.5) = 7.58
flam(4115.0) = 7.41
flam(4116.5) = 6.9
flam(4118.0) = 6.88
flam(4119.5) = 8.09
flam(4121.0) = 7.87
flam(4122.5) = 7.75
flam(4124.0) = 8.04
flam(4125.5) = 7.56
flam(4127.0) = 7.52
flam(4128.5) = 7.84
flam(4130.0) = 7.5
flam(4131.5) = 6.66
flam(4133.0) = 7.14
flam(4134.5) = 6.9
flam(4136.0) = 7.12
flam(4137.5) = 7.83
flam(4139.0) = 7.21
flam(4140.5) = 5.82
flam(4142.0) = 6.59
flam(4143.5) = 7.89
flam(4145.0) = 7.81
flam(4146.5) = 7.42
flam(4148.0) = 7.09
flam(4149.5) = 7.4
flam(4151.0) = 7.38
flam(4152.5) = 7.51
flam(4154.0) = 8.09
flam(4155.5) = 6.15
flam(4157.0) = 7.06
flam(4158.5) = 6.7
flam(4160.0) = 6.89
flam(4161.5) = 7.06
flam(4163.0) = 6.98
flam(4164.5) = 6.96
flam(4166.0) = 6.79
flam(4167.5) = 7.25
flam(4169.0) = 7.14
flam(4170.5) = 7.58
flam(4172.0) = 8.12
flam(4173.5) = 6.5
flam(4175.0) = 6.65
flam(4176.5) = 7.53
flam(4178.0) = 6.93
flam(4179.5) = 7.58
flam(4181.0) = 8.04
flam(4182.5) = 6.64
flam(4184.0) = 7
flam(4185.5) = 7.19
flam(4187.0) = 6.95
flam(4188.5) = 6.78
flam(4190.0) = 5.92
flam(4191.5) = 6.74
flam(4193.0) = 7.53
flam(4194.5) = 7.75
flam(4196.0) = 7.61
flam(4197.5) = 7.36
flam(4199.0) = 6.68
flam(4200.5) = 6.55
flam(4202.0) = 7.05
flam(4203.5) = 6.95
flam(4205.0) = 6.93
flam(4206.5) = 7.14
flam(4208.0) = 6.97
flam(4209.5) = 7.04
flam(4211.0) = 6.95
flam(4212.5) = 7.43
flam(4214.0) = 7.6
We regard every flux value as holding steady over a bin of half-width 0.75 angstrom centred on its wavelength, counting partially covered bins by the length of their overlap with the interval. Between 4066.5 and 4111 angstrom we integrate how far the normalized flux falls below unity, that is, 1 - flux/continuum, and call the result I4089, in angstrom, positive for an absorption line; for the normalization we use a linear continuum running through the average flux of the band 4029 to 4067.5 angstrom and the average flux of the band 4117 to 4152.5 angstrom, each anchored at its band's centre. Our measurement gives -2.4 angstrom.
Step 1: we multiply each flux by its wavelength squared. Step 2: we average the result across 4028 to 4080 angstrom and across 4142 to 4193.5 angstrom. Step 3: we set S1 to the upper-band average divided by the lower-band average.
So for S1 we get 1.01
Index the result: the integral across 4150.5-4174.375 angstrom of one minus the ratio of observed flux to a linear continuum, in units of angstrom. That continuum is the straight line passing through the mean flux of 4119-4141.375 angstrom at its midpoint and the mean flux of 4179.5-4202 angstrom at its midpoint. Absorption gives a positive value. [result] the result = 0.3 angstrom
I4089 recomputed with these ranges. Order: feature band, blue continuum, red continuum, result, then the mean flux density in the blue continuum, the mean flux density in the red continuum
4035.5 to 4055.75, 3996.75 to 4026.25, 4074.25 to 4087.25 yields 0.9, 7.53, 7.91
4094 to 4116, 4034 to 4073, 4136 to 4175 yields -0.8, 7.36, 7.16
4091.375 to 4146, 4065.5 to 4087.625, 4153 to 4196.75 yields 0.5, 7.8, 7.11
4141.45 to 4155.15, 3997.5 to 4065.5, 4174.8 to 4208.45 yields -0.5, 7.42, 7.07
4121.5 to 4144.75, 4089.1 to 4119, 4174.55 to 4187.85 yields 0.3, 7.54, 7.18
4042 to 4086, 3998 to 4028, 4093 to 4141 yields -0.1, 7.51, 7.43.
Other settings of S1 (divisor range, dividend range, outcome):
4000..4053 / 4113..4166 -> 1.03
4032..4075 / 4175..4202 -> 1.02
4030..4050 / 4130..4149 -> 1.01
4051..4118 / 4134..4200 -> 0.98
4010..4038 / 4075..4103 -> 1.09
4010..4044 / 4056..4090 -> 1.06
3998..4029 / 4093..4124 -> 1.05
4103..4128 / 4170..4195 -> 0.98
